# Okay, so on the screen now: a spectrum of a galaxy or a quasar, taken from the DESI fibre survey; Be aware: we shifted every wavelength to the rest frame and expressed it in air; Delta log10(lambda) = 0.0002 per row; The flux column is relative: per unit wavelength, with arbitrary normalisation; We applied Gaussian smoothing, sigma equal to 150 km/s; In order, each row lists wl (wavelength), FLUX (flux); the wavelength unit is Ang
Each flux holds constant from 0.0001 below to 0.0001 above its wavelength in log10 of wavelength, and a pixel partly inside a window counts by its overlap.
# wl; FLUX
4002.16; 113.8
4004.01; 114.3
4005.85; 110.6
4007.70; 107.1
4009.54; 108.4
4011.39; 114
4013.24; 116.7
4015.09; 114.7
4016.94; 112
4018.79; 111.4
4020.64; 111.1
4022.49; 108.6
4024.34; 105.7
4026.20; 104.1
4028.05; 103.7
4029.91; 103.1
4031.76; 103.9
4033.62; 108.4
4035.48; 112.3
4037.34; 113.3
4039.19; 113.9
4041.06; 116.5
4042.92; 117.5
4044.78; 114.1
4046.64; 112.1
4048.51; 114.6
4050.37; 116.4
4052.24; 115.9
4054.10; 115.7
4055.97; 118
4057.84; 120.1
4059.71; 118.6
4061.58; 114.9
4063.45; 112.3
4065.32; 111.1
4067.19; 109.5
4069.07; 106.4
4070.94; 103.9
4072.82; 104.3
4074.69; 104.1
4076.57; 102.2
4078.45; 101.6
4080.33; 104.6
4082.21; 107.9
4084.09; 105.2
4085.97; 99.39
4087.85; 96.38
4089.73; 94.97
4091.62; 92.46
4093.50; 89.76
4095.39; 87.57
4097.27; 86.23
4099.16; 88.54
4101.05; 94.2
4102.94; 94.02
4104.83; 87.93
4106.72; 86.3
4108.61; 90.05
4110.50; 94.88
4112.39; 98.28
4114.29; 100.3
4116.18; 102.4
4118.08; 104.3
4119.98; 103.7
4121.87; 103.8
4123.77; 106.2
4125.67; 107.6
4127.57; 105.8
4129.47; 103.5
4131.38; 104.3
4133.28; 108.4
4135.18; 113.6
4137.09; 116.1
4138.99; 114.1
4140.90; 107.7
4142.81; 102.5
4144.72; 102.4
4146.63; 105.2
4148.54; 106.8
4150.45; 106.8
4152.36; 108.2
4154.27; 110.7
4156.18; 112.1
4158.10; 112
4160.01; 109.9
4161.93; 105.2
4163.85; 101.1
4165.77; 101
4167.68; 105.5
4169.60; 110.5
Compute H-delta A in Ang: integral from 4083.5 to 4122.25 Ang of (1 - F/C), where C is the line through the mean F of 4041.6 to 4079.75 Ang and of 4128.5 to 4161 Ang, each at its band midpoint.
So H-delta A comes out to 5.28 Ang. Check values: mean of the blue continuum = 112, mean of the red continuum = 108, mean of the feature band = 95.1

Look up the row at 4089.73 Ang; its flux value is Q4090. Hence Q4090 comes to 94.97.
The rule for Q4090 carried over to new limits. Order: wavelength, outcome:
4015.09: 114.7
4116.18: 102.4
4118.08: 104.3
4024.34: 105.7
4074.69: 104.1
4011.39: 114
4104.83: 87.93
